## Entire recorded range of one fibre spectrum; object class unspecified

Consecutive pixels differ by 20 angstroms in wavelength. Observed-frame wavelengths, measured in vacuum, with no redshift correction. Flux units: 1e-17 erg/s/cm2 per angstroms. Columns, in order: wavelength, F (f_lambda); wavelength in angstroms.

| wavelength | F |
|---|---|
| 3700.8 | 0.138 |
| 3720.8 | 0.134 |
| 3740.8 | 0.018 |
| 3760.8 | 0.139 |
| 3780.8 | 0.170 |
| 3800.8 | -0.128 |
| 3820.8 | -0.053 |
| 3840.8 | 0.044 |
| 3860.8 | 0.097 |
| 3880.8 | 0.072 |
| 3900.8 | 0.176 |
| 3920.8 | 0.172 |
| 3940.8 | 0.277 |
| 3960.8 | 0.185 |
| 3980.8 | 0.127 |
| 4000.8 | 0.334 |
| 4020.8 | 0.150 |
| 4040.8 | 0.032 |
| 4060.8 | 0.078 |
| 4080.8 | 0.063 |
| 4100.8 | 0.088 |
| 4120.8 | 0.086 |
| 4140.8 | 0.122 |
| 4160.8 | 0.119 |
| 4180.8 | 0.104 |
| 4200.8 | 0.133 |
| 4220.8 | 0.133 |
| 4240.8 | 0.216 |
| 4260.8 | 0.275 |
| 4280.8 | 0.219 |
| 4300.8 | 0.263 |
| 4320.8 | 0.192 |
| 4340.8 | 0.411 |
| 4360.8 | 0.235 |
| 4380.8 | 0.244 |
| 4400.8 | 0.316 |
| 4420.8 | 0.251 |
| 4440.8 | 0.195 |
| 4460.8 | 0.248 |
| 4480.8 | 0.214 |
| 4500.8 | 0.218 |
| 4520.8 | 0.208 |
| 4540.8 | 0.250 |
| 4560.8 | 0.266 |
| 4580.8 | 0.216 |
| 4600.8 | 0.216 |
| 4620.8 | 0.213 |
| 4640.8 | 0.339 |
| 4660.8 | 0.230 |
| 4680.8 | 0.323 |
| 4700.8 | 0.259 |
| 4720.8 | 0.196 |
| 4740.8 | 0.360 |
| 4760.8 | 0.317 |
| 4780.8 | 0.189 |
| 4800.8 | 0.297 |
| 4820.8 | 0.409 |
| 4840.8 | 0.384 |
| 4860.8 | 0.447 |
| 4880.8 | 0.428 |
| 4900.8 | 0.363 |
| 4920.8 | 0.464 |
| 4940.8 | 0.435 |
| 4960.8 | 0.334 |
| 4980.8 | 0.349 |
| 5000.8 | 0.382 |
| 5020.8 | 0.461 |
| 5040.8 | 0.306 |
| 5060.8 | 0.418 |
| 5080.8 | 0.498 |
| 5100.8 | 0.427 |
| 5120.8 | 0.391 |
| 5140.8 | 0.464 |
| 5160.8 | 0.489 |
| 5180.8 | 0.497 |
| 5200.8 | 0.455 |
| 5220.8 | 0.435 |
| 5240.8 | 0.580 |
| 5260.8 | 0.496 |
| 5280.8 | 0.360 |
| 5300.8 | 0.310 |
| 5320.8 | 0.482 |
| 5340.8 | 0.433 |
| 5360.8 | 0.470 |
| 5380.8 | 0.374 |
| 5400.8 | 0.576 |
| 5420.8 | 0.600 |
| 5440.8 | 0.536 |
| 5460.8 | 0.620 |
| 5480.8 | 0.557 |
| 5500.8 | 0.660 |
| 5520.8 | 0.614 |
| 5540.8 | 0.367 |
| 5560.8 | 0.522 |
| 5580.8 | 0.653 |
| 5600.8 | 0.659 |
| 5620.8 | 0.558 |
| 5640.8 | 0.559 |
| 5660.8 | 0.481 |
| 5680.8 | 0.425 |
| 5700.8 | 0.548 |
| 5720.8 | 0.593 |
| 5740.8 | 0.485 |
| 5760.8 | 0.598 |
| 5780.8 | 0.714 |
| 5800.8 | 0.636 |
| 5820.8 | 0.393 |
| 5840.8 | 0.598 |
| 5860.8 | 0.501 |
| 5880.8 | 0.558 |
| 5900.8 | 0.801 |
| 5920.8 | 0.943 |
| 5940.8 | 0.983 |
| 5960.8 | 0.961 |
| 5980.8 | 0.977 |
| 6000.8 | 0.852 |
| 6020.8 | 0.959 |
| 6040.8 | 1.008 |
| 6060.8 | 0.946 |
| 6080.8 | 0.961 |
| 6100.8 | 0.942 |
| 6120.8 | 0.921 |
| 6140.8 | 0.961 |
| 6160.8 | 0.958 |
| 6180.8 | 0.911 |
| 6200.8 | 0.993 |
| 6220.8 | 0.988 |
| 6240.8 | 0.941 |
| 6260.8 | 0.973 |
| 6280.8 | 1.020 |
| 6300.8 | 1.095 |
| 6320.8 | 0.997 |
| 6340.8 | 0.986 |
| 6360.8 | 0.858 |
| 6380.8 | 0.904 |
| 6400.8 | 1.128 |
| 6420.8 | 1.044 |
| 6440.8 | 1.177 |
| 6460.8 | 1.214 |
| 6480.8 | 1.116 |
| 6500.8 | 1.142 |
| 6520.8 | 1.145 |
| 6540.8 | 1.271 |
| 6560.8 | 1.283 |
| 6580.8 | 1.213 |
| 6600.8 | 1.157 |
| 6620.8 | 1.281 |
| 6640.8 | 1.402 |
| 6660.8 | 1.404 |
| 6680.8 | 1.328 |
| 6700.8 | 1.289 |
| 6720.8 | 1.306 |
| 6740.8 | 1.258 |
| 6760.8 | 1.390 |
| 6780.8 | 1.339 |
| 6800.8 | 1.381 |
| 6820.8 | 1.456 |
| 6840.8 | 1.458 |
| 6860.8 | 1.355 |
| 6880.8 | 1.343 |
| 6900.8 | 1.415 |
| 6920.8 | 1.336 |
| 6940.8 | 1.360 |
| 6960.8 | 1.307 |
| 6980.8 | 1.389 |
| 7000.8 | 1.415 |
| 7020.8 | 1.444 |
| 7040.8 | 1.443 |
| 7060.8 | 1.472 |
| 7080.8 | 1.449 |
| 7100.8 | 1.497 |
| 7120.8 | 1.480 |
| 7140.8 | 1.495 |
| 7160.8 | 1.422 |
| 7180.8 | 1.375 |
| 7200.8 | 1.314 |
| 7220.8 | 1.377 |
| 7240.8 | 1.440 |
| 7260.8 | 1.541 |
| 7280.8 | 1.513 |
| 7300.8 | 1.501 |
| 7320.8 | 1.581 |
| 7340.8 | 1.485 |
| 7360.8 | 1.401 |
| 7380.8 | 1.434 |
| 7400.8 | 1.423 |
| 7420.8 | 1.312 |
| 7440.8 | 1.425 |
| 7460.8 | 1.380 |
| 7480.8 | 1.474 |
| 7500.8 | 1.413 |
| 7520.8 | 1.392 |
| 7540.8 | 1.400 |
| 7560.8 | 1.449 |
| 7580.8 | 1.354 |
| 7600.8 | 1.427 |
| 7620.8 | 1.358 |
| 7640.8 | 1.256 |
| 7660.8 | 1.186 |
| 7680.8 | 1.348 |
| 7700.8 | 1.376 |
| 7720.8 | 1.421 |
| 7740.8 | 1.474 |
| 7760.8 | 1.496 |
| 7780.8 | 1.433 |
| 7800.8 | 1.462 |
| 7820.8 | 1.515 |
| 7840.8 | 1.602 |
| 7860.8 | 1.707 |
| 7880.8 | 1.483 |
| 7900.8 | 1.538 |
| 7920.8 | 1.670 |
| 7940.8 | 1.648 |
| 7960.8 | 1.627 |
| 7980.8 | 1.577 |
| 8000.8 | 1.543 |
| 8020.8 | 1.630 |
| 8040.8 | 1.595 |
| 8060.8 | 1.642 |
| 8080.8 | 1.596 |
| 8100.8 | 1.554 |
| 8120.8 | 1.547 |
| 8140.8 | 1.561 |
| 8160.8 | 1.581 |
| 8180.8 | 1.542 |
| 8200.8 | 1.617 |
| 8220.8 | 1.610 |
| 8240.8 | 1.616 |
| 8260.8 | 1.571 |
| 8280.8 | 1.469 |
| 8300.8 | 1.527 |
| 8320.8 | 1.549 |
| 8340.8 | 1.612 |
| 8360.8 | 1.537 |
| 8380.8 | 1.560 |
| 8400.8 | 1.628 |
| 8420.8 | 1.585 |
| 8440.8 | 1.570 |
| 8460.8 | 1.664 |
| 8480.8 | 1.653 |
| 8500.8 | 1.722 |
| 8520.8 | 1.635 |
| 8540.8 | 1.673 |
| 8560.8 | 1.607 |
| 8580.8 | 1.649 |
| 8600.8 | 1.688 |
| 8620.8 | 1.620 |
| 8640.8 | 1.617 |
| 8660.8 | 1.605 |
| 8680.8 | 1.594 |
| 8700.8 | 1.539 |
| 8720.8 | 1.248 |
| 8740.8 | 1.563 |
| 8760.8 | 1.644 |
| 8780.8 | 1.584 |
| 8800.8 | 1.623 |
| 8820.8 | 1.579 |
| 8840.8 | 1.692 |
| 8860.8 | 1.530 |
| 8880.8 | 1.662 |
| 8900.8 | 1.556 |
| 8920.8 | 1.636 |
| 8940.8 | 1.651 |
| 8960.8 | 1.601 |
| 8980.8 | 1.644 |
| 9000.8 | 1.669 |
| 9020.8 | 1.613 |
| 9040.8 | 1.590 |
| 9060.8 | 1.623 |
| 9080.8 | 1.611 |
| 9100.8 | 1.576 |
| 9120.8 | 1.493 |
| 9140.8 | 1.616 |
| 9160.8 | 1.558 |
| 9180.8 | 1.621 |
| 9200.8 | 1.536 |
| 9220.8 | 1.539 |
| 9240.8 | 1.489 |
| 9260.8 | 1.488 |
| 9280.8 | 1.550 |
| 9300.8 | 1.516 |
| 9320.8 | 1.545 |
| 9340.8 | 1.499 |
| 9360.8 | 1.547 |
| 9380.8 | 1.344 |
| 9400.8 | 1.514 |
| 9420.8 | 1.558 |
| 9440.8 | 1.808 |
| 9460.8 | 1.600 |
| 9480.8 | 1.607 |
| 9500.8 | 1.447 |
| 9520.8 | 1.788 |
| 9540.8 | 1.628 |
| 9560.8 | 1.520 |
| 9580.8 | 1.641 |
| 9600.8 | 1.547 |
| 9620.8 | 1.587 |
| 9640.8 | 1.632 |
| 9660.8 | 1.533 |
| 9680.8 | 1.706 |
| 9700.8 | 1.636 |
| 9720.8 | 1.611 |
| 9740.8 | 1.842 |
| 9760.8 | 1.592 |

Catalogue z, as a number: 0.479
